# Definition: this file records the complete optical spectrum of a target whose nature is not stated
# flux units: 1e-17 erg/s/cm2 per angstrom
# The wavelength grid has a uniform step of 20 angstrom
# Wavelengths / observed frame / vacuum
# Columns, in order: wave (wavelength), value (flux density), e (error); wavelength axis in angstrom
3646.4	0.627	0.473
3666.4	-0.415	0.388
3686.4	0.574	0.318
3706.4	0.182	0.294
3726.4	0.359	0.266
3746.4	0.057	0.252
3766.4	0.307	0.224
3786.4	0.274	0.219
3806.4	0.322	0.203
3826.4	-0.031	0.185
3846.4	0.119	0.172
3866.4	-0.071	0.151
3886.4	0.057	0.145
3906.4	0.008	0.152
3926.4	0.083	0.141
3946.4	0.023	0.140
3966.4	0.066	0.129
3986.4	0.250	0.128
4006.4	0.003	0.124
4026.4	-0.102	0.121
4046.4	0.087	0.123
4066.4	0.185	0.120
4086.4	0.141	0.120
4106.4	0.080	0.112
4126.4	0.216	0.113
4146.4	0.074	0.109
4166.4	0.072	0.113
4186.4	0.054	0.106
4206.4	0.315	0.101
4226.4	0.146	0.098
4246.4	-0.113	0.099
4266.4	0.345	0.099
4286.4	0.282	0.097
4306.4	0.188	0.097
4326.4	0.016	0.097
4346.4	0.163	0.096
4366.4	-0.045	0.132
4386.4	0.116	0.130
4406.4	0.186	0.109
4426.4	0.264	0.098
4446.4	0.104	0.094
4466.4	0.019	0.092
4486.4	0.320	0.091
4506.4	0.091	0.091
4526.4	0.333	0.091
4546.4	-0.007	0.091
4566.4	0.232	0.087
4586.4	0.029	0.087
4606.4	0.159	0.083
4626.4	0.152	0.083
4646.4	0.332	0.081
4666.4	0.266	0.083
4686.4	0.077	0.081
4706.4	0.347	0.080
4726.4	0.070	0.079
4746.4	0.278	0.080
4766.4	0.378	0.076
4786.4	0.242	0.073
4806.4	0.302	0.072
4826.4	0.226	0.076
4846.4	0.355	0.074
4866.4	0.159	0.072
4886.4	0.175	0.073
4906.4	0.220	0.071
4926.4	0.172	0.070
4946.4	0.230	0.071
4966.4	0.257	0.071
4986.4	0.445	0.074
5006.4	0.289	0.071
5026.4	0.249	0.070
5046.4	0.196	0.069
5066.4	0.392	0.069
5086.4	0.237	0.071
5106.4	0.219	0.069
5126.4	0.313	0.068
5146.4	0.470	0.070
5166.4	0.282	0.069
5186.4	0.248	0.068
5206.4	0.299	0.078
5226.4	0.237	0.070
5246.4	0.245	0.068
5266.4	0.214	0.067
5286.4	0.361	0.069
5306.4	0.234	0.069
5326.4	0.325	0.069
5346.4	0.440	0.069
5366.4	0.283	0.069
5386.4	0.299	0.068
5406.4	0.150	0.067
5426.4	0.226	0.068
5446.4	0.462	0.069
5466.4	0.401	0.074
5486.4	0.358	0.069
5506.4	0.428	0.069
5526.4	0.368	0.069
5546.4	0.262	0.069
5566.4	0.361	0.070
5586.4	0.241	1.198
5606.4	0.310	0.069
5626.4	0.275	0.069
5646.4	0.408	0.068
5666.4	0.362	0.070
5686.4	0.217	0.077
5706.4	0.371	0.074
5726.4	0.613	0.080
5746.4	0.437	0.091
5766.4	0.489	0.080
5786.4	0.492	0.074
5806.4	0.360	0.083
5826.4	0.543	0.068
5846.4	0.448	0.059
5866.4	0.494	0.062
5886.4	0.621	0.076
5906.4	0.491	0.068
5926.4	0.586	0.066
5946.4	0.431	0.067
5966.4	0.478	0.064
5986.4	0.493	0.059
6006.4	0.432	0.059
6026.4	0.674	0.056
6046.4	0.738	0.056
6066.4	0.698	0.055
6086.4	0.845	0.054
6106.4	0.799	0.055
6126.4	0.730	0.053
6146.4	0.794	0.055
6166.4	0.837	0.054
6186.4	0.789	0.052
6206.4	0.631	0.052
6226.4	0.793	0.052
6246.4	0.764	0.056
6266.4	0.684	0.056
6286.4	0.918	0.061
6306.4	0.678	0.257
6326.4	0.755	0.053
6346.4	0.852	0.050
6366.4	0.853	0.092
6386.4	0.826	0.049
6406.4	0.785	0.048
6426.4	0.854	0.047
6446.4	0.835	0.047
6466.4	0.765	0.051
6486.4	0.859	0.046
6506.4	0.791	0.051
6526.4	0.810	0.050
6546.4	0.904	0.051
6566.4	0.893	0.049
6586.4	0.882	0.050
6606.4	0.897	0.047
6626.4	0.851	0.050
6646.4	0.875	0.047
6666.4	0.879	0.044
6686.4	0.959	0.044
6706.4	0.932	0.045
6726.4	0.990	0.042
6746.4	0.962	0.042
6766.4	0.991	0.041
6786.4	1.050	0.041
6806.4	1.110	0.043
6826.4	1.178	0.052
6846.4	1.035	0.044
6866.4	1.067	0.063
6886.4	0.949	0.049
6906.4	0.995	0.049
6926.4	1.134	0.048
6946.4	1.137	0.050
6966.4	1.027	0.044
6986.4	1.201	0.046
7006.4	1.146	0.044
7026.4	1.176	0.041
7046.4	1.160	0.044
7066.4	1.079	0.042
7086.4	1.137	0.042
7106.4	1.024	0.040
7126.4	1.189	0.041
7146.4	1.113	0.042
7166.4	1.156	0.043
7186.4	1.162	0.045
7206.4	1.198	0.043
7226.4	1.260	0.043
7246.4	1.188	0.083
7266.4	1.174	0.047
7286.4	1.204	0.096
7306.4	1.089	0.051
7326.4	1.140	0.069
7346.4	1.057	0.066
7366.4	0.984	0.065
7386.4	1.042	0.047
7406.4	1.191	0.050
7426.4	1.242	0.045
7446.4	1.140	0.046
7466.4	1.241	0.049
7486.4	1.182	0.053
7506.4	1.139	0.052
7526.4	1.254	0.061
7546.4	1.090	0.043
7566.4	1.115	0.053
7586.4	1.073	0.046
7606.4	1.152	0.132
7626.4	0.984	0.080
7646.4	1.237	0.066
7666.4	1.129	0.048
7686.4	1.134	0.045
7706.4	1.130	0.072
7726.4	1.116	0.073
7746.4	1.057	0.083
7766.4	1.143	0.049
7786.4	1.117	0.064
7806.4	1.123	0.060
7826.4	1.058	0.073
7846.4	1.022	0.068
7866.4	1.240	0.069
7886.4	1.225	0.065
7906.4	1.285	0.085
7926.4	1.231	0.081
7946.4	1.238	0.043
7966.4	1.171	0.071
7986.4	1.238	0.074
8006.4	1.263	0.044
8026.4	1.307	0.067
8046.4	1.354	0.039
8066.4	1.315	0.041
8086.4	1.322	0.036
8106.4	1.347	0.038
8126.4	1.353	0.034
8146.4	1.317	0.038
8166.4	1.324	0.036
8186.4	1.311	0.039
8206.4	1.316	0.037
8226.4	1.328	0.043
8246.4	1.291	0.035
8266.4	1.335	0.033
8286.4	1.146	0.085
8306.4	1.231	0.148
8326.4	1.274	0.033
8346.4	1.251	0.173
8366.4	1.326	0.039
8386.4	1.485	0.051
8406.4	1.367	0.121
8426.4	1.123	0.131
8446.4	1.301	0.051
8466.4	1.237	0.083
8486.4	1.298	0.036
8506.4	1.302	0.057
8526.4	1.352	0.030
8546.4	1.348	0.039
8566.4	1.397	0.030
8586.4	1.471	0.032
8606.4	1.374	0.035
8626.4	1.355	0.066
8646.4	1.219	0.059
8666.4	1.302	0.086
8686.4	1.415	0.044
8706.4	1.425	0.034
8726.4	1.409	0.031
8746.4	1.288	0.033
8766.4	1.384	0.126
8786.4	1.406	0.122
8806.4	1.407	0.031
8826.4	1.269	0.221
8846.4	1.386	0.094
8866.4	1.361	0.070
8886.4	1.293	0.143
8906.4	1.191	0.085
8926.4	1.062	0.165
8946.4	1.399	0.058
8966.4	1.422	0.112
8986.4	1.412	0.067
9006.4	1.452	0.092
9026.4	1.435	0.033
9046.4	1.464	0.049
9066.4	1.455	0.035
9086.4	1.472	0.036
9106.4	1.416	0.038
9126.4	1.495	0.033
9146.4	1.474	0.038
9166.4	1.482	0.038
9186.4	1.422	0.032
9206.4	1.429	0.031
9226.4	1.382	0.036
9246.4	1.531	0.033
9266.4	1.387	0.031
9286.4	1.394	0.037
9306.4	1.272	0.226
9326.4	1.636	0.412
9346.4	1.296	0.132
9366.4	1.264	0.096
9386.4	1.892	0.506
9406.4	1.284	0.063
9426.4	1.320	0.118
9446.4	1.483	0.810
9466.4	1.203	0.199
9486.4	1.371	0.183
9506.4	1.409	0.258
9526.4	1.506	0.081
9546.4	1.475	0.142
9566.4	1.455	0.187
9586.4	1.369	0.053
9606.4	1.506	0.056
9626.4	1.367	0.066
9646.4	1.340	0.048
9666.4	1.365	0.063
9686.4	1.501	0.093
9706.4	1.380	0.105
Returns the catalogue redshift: 0.51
